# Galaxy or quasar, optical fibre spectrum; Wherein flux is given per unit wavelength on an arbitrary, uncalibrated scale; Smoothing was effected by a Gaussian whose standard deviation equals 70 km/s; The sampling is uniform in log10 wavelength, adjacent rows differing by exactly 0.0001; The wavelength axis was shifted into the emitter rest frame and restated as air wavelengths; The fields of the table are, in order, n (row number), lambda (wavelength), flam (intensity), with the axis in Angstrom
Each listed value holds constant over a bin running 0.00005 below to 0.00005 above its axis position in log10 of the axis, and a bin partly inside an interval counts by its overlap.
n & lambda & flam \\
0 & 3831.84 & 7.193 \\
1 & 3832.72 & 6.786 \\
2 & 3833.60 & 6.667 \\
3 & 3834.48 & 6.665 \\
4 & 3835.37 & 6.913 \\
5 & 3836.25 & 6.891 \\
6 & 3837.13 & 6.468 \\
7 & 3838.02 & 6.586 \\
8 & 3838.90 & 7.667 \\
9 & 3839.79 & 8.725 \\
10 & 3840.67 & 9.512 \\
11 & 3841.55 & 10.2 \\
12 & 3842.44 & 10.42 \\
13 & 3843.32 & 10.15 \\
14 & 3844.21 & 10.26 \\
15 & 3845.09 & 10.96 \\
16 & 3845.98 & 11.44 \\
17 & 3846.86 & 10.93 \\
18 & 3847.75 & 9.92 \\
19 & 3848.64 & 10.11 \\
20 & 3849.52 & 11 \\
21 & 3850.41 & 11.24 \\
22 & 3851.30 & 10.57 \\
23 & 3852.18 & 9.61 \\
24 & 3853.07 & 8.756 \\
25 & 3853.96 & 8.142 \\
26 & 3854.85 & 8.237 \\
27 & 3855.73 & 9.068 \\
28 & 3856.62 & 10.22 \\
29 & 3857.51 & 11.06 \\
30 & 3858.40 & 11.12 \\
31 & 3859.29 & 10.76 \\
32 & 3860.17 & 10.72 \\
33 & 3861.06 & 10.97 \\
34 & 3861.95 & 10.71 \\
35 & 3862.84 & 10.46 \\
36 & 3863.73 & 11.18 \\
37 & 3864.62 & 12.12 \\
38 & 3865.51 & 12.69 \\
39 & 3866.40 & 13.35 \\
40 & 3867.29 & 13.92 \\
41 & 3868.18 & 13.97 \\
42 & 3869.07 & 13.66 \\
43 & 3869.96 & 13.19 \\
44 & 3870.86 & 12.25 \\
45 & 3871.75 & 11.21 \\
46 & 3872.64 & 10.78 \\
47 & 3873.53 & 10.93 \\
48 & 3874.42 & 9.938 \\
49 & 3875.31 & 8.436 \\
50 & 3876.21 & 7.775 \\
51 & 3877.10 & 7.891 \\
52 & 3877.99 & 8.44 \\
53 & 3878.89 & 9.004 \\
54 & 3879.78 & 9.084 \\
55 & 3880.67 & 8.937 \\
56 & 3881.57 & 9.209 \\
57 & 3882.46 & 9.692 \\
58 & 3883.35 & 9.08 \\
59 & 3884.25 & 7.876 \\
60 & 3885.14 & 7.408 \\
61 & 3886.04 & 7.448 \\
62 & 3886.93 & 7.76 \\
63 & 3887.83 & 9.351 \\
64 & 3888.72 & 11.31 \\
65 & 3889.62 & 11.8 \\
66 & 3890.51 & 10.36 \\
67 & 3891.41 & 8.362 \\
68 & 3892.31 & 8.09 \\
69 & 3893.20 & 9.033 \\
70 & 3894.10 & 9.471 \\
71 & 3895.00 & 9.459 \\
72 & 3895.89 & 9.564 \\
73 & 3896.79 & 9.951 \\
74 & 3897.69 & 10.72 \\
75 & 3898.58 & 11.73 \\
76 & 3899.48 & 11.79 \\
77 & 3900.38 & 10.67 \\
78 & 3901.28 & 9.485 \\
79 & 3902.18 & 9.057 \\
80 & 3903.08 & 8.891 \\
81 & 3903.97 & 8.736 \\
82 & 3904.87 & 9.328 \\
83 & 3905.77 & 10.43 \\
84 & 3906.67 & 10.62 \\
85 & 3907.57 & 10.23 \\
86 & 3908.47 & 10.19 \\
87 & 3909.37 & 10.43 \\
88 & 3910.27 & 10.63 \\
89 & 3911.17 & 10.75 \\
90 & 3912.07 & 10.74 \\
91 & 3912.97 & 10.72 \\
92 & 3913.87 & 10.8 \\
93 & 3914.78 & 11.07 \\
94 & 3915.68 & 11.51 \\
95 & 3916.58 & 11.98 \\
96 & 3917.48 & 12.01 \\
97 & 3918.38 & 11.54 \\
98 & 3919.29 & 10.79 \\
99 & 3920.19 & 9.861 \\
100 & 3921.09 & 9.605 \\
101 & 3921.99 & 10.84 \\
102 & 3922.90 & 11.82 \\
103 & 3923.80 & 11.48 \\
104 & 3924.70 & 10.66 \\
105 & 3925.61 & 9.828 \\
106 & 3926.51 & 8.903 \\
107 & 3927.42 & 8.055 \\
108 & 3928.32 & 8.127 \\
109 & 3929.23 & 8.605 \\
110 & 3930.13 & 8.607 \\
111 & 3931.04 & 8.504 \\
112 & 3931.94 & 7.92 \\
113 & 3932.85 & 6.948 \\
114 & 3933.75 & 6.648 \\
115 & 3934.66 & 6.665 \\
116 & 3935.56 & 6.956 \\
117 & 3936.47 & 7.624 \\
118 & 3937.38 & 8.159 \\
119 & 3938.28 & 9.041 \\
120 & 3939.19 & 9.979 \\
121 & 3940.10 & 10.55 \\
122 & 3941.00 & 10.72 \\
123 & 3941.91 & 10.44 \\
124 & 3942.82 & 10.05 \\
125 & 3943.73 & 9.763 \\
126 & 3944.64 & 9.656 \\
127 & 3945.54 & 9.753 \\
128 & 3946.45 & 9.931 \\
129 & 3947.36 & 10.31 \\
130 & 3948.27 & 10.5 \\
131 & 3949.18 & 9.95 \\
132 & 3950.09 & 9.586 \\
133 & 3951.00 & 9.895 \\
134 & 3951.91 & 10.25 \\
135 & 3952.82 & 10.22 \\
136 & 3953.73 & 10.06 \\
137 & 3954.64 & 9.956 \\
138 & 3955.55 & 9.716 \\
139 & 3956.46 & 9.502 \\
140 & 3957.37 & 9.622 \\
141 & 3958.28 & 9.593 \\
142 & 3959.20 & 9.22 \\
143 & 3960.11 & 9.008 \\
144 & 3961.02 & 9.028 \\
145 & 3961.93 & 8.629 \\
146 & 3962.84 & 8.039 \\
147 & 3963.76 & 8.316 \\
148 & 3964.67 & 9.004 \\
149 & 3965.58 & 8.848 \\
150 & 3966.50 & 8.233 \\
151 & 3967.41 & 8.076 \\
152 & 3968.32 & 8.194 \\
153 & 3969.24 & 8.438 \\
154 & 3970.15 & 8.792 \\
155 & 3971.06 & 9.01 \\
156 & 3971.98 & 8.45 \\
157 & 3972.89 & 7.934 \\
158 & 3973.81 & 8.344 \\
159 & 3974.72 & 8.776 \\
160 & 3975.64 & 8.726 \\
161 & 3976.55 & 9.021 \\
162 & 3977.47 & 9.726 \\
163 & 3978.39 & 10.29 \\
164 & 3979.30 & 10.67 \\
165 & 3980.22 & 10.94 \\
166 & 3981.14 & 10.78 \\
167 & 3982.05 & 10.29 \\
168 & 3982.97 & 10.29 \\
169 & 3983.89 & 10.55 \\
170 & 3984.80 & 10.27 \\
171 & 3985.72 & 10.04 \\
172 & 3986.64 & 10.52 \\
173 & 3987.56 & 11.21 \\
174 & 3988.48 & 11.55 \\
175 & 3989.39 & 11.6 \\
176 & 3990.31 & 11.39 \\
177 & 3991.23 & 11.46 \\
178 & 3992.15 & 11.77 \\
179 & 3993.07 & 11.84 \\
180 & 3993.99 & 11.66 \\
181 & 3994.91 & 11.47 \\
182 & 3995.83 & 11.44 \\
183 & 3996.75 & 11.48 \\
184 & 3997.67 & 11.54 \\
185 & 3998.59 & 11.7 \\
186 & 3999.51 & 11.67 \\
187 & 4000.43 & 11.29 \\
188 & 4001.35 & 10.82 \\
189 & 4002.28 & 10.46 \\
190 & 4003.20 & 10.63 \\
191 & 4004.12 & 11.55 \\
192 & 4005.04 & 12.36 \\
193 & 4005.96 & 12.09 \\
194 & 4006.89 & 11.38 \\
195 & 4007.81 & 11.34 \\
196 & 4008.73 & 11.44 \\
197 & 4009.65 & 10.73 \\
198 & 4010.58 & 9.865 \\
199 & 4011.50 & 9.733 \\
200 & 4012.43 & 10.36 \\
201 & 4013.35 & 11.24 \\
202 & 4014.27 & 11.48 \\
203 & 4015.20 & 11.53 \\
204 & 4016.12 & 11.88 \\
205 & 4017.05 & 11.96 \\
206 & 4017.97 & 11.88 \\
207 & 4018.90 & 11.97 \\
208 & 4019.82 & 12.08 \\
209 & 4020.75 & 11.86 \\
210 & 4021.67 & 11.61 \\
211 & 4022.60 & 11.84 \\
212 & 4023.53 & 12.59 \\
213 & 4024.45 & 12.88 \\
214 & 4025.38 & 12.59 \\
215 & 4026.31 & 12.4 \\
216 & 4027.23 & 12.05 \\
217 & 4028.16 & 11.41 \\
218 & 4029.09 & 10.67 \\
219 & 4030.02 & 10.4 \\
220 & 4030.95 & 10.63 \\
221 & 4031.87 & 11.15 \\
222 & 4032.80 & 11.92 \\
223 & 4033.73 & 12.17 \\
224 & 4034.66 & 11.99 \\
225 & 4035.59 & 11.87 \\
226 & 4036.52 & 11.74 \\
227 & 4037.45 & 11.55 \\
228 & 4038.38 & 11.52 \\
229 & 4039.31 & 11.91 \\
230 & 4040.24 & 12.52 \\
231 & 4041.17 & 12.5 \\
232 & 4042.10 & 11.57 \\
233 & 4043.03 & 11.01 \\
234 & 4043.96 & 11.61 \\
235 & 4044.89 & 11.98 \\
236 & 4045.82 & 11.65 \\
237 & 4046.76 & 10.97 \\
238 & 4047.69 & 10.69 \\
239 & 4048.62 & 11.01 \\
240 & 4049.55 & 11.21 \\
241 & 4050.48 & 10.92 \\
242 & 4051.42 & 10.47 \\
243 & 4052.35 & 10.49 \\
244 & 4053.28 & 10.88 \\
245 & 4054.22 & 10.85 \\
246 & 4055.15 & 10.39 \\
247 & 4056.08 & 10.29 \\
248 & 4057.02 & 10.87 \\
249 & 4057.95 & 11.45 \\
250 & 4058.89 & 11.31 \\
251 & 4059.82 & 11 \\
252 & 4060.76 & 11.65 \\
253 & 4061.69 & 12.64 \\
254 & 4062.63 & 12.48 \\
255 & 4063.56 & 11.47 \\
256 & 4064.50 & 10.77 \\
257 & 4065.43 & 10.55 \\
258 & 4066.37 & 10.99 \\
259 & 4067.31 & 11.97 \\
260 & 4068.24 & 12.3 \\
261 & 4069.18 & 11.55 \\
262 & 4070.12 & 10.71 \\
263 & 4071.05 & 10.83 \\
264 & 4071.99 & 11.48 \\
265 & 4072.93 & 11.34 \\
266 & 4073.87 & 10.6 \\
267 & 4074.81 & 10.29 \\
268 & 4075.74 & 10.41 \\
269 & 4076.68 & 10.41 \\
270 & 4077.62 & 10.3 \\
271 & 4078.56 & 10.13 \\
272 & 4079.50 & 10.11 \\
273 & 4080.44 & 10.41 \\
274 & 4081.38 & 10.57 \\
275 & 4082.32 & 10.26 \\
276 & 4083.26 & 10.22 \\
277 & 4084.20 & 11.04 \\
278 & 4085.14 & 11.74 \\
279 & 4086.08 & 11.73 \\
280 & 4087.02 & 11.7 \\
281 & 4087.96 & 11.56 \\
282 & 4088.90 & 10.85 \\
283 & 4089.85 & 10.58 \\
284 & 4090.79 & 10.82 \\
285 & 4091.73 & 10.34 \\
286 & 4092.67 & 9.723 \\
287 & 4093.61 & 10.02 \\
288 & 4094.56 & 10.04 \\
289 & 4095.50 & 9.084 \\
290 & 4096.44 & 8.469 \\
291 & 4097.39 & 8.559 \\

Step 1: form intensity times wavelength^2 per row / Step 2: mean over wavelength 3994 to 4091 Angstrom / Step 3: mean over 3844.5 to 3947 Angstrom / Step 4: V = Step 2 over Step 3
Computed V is 1.22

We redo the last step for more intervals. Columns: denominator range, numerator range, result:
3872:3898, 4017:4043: 1.38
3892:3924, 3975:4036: 1.14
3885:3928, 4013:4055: 1.22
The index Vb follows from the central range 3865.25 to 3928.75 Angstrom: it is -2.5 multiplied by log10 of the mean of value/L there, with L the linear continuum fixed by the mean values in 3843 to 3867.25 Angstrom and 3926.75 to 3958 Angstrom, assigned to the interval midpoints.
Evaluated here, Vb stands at -0.03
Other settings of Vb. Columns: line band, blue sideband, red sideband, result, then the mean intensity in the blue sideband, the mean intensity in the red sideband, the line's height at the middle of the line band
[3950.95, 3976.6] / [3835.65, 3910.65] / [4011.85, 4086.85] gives 0.19 mag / 9.99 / 11.3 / 10.7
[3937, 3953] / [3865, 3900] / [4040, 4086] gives 0.06 mag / 10.1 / 11.1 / 10.5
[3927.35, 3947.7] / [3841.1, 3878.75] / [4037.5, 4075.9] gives 0.23 mag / 10.7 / 11.3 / 10.9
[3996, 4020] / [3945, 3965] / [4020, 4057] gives -0.05 mag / 9.55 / 11.5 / 10.8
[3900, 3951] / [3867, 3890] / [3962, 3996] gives 0.02 mag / 9.98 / 9.87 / 9.93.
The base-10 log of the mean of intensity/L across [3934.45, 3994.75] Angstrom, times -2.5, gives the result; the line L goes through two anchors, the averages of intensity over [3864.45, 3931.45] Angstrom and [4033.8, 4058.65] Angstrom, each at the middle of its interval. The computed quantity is 0.107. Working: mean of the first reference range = 10.2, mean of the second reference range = 11.3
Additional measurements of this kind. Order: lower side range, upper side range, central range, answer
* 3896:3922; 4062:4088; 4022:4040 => -0.09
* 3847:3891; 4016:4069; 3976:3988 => 0.08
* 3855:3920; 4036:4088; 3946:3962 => 0.09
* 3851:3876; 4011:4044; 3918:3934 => 0.19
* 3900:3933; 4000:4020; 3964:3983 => 0.18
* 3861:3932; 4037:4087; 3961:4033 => 0.01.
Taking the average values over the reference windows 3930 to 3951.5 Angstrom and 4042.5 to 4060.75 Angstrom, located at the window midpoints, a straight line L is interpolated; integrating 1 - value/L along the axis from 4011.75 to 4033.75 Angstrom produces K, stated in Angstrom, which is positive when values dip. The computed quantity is -2.4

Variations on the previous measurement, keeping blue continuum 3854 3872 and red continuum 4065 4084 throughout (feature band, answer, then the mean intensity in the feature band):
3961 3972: 2.6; 8.53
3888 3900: 1.3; 10.1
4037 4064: -1.2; 11.3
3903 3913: 1.0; 10.2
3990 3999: -0.4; 11.6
